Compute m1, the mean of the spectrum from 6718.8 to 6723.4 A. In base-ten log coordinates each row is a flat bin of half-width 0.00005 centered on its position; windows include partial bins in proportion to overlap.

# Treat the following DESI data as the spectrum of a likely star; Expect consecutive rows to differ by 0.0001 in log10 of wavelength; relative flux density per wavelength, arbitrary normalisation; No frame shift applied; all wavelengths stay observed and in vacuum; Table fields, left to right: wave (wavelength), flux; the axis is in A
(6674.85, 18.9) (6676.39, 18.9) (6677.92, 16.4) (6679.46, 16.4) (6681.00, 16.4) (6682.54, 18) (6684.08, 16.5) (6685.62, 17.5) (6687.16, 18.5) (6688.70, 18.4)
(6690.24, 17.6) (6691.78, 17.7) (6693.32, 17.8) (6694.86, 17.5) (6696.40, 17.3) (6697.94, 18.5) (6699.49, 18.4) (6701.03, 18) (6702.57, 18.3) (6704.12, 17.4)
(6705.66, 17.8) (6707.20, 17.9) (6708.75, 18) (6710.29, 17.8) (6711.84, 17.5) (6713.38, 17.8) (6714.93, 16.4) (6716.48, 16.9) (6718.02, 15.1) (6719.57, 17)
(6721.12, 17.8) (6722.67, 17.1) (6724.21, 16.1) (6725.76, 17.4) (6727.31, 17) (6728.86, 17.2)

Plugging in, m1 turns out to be 17.3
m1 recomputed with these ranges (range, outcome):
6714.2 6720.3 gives 16.3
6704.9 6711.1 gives 17.9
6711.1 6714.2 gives 17.6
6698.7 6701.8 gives 18.2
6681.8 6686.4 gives 17.3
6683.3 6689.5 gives 17.7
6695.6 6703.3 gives 18.1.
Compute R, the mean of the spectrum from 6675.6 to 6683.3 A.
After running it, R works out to 17.2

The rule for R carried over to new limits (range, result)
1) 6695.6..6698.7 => 17.9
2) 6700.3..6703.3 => 18.2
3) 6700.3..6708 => 17.9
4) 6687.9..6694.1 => 17.9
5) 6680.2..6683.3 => 17.2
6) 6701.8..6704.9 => 17.8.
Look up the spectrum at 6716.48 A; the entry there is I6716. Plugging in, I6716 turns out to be 16.9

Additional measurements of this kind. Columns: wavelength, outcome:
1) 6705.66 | 17.8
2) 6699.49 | 18.4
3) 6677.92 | 16.4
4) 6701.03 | 18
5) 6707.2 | 17.9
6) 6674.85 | 18.9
